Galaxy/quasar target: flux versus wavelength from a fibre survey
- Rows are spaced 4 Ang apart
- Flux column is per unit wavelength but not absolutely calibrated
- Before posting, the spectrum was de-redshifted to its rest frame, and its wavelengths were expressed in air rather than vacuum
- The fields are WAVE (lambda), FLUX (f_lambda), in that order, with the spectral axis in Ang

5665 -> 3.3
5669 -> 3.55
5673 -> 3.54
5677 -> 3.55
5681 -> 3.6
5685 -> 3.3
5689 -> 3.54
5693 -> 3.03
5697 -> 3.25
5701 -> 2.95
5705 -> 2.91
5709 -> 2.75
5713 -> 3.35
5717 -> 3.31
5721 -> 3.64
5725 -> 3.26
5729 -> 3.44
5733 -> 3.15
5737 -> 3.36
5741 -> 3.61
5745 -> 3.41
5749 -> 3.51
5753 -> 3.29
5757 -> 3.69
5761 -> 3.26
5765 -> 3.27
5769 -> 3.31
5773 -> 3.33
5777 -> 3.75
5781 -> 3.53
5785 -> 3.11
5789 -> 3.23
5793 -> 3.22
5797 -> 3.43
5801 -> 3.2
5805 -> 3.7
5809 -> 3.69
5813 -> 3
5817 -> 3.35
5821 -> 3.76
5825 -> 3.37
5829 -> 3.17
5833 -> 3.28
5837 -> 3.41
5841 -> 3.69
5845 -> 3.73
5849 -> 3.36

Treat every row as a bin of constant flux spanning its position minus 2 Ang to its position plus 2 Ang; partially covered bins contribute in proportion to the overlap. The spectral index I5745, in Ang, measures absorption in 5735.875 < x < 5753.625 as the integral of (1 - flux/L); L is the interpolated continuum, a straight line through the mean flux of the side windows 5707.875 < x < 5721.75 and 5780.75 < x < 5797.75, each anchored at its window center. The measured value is -1.0 Ang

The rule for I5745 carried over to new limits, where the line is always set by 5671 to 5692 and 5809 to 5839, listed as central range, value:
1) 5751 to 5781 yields -0.1 Ang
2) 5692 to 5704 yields 1.4 Ang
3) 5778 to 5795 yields 0.5 Ang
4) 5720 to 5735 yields 0.4 Ang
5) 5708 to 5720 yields 0.8 Ang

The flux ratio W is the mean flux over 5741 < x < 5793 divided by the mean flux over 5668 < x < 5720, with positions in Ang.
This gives 1.03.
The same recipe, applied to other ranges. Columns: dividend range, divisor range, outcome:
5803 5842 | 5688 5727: 1.08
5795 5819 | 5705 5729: 1.05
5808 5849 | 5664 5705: 1.03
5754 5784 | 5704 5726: 1.07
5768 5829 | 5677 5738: 1.04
